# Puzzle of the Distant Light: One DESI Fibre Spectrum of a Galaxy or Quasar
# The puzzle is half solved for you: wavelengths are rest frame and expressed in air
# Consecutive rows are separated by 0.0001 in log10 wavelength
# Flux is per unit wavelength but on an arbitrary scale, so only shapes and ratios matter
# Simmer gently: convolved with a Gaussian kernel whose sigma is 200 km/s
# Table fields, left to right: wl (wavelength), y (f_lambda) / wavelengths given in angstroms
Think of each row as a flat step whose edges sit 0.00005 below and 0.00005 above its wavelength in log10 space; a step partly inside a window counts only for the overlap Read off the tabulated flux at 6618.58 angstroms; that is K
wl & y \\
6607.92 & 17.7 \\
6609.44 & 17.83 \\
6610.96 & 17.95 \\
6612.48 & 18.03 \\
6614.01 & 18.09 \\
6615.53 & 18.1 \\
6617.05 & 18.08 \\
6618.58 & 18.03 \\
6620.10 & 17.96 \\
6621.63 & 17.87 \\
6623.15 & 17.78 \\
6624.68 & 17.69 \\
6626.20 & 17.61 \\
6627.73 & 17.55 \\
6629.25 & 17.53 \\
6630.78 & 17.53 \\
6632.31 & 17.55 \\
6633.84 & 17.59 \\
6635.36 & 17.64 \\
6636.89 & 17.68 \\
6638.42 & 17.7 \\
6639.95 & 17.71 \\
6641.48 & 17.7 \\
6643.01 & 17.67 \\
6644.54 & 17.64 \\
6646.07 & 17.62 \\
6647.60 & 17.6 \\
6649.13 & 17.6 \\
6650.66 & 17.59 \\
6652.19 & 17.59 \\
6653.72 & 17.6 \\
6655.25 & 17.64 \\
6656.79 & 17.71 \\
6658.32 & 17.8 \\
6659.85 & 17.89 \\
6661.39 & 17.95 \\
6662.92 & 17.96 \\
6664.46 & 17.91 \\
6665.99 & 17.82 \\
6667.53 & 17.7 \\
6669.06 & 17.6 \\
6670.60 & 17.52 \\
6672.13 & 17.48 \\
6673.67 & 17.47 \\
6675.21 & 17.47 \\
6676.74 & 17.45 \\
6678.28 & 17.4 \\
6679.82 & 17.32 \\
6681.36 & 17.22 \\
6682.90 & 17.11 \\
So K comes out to 18.03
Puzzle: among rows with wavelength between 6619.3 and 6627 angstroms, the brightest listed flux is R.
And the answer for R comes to 17.96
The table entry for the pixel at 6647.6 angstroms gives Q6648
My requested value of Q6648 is 17.6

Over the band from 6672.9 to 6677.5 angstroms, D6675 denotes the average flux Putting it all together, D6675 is 17.5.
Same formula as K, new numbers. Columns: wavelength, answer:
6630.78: 17.53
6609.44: 17.83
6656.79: 17.71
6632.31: 17.55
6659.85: 17.89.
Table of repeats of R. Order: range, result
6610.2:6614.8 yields 18.09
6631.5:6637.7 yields 17.68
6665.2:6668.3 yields 17.82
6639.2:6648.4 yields 17.71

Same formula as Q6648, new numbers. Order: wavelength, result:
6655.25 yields 17.64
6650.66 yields 17.59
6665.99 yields 17.82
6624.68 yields 17.69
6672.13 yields 17.48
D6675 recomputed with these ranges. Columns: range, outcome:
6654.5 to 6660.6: 17.8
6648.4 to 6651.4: 17.6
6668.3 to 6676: 17.5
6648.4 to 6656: 17.6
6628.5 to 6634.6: 17.5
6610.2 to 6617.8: 18.1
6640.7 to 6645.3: 17.7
